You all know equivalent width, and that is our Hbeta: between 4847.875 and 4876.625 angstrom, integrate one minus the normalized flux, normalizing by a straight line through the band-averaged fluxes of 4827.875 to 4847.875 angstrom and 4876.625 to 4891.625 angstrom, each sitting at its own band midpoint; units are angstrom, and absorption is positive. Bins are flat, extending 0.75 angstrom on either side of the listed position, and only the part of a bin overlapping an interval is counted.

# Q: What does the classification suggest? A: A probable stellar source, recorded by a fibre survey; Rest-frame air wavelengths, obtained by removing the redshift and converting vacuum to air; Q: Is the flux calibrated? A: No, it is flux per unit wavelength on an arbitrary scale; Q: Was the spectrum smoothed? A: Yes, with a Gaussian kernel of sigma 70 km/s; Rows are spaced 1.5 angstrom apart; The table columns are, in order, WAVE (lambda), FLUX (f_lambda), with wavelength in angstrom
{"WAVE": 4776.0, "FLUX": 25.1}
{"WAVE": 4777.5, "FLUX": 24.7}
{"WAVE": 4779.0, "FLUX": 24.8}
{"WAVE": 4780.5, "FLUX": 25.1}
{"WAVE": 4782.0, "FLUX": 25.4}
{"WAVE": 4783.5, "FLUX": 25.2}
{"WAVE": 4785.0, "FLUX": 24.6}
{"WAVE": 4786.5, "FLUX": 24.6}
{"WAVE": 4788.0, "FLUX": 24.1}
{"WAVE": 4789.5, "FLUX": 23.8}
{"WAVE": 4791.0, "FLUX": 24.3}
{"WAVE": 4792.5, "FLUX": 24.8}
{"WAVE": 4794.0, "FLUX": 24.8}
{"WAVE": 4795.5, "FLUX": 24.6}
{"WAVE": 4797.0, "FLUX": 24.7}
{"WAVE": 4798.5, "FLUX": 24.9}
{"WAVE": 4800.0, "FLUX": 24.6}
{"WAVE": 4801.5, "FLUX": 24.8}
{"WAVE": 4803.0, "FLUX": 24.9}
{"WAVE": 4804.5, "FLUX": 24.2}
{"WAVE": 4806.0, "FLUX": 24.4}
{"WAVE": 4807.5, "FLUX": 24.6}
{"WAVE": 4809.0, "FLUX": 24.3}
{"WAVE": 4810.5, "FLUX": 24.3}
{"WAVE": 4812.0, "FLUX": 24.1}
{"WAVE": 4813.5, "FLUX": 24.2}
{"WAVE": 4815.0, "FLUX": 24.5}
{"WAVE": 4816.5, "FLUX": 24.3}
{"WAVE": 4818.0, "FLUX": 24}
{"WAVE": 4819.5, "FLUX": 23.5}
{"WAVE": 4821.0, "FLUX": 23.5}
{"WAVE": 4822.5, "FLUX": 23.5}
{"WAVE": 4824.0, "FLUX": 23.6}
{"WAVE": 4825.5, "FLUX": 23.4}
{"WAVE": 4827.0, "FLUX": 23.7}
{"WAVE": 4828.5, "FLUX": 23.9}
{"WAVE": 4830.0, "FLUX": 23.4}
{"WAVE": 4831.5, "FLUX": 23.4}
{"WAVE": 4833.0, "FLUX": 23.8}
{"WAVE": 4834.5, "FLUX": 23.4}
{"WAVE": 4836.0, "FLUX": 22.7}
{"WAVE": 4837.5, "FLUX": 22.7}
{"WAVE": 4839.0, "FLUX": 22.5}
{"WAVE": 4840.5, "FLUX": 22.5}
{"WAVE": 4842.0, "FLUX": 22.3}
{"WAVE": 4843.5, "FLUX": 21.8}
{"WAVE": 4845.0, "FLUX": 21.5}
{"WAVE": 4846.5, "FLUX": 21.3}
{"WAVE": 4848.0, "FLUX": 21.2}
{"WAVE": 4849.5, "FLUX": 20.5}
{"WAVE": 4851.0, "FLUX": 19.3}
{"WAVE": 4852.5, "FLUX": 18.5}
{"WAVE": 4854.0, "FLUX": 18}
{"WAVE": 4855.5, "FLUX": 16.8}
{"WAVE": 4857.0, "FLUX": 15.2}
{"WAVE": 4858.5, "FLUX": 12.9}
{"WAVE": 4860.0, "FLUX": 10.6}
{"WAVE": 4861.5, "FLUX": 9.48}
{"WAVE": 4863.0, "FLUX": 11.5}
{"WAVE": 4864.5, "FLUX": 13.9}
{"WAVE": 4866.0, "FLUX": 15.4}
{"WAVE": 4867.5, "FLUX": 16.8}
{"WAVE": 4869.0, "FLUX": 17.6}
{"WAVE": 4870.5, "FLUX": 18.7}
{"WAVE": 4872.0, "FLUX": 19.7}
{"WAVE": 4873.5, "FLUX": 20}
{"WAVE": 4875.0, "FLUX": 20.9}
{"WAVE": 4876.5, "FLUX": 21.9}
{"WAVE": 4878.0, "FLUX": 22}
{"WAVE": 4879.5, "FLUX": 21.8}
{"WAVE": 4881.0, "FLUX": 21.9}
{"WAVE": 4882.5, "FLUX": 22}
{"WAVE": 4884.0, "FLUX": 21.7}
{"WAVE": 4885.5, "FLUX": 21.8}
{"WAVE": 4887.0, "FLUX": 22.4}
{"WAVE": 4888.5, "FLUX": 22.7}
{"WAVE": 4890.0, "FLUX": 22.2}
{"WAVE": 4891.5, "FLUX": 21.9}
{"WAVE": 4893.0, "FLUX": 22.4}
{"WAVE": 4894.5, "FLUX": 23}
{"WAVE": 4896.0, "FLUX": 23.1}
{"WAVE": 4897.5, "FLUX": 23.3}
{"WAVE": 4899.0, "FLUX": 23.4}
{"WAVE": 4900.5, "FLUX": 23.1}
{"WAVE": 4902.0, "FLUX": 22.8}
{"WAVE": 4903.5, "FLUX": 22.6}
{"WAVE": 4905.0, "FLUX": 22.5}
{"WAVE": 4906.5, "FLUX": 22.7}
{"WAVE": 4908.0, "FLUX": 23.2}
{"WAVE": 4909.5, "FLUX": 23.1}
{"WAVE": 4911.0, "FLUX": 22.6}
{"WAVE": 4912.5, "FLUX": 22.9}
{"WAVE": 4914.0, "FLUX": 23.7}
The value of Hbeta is 7.2 angstrom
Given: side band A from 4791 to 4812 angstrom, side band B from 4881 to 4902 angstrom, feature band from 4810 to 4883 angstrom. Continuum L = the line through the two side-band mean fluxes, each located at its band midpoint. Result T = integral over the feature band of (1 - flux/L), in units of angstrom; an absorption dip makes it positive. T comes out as 9.4 angstrom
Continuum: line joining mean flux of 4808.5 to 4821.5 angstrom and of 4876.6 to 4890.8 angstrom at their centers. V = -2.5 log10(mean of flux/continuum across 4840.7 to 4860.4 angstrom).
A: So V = 0.227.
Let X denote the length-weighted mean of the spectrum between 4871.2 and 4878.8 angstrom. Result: 20.9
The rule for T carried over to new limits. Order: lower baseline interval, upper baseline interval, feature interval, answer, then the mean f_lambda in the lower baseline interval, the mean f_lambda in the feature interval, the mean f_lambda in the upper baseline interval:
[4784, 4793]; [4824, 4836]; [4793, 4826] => -0.4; 24.4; 24.3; 23.5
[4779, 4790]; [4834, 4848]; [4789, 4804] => -0.3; 24.7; 24.6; 22.2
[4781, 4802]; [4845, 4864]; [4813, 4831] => -2.7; 24.7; 23.8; 16.4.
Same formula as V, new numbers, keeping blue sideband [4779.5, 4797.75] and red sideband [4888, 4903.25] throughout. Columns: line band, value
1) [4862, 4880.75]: 0.256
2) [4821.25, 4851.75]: 0.061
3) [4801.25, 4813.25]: -0.004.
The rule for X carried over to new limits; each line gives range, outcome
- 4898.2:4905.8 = 22.9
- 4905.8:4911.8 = 22.9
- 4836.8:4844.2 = 22.4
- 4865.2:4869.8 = 16.6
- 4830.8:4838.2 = 23.2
